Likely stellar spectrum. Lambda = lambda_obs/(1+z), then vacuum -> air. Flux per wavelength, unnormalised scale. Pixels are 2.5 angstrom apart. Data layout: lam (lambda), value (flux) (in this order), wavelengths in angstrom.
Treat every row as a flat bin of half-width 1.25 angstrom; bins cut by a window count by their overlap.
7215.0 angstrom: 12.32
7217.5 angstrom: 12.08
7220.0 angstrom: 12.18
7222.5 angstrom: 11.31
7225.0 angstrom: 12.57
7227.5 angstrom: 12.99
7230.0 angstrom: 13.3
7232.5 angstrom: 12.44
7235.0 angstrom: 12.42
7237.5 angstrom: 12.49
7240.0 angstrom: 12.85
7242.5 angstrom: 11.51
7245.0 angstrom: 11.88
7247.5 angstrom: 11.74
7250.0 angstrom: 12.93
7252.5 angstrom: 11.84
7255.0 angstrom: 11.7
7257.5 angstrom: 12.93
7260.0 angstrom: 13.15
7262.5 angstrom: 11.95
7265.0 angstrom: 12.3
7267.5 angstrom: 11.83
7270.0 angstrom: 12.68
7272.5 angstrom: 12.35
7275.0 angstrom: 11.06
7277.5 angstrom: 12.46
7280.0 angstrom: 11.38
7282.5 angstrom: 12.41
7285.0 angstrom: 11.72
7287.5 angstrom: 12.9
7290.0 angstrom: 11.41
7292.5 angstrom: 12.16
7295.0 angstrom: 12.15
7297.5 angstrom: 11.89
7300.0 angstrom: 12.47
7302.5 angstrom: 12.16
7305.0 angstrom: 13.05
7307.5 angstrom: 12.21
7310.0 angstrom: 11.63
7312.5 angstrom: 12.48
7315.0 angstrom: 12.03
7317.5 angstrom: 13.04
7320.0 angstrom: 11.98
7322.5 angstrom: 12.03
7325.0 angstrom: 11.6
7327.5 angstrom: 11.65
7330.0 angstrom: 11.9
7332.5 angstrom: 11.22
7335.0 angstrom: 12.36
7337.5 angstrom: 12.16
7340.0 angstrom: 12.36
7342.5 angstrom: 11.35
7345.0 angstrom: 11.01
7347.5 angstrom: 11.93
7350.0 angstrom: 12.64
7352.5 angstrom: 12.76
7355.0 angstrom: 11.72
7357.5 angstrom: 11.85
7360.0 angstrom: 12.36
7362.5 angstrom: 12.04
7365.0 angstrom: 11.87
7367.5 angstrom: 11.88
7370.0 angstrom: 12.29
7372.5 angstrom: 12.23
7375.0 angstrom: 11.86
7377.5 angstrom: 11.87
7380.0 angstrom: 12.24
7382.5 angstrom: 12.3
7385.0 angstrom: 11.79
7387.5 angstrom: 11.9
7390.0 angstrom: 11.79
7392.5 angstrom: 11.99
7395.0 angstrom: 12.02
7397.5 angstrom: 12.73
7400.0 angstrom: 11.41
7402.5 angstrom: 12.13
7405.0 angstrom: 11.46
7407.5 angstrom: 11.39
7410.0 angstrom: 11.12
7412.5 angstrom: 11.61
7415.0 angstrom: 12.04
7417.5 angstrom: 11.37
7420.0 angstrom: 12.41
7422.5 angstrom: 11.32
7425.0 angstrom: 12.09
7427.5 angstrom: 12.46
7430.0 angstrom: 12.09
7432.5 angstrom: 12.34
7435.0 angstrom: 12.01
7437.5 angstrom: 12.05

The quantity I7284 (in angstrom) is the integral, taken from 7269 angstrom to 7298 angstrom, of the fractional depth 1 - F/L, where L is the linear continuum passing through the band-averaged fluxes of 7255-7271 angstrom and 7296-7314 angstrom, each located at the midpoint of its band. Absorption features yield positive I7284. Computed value 0.7 angstrom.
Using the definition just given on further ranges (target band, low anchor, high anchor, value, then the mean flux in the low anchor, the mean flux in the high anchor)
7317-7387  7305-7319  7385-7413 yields 0.5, 12.3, 11.8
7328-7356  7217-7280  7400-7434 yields 0.2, 12.3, 11.8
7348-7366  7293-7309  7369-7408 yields -0.1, 12.3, 12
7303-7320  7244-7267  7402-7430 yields -0.4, 12.3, 11.8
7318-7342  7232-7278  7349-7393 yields 0.4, 12.2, 12.1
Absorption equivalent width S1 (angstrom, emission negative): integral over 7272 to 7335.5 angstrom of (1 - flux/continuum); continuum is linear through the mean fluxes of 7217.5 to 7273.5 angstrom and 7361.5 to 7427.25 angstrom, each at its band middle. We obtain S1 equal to 0.5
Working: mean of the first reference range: 12.3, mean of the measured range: 12.1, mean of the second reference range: 11.9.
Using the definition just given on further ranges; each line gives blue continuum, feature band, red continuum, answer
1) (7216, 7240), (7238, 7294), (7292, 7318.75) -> 1.0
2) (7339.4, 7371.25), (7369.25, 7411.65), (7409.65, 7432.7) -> 0.1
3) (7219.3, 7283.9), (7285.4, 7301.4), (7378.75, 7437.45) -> 0.0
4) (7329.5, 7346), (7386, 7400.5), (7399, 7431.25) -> -0.3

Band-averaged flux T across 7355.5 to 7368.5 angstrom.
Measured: 12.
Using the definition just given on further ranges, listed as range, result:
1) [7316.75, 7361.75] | 12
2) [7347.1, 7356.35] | 12.3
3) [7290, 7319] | 12.3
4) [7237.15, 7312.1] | 12.2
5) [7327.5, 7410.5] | 11.9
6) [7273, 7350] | 12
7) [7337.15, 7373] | 12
